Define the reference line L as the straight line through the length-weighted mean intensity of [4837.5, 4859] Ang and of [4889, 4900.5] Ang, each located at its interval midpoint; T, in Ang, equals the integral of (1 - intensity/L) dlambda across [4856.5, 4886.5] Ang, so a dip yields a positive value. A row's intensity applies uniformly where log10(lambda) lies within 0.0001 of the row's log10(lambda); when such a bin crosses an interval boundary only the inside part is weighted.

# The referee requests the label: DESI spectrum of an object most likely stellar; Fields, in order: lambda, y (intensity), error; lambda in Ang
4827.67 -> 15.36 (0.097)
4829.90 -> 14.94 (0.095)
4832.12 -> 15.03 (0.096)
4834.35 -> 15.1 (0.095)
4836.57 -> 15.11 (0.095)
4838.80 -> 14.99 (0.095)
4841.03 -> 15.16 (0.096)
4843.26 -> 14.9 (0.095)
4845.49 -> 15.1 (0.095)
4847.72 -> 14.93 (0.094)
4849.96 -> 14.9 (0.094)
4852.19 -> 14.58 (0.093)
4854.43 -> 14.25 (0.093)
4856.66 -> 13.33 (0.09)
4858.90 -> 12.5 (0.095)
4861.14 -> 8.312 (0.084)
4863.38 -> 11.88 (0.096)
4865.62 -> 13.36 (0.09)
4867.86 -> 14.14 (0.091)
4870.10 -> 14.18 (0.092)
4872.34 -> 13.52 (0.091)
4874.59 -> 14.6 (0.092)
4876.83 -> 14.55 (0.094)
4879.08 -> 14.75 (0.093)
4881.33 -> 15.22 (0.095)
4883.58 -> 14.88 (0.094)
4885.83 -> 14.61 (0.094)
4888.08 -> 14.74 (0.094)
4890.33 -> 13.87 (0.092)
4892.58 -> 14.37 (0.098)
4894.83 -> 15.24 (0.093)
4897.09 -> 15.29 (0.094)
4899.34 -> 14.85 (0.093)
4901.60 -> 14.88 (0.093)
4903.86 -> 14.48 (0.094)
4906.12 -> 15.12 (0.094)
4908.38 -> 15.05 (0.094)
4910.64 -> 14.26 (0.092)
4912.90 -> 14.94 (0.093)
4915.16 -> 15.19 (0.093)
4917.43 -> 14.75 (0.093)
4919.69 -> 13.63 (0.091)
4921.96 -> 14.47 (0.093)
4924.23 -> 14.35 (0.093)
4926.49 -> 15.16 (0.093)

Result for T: 2.24 Ang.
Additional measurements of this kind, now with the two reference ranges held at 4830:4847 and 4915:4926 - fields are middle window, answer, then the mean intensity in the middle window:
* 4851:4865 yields 2.25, 12.5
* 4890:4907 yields -0.21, 14.8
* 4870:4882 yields 0.25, 14.5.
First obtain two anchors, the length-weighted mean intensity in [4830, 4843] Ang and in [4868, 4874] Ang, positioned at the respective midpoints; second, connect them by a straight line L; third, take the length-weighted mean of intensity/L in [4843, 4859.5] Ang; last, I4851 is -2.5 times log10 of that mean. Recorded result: 0.02 mag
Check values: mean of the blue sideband 15.1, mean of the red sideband 14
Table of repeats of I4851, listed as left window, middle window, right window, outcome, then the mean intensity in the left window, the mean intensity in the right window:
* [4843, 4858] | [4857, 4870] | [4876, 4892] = 0.19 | 14.5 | 14.6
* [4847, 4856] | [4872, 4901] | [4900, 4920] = 0.00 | 14.6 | 14.7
